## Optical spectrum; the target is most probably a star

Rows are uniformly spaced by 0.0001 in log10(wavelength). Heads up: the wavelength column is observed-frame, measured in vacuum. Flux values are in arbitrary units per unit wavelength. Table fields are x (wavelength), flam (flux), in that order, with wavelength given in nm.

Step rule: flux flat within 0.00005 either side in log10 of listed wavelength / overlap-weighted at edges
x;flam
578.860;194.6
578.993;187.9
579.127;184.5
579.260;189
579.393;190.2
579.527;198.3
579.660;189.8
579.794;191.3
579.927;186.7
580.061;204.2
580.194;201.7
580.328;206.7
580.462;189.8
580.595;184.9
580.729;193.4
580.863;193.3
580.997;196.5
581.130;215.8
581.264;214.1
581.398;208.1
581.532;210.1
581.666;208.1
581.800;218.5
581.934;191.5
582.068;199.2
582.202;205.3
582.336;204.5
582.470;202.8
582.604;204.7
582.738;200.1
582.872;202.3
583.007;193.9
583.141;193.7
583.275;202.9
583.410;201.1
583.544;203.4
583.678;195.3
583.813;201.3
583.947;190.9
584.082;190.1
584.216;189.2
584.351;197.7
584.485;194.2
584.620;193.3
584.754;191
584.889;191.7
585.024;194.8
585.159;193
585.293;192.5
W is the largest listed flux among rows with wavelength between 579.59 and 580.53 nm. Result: 206.7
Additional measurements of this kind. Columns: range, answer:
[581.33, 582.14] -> 218.5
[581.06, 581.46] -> 215.8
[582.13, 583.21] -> 205.3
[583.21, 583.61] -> 203.4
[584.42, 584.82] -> 194.2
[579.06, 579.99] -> 198.3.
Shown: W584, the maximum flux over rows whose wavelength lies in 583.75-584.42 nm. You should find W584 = 201.3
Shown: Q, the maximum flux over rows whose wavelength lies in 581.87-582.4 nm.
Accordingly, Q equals 205.3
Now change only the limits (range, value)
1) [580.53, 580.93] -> 193.4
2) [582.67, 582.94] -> 202.3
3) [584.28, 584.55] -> 197.7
